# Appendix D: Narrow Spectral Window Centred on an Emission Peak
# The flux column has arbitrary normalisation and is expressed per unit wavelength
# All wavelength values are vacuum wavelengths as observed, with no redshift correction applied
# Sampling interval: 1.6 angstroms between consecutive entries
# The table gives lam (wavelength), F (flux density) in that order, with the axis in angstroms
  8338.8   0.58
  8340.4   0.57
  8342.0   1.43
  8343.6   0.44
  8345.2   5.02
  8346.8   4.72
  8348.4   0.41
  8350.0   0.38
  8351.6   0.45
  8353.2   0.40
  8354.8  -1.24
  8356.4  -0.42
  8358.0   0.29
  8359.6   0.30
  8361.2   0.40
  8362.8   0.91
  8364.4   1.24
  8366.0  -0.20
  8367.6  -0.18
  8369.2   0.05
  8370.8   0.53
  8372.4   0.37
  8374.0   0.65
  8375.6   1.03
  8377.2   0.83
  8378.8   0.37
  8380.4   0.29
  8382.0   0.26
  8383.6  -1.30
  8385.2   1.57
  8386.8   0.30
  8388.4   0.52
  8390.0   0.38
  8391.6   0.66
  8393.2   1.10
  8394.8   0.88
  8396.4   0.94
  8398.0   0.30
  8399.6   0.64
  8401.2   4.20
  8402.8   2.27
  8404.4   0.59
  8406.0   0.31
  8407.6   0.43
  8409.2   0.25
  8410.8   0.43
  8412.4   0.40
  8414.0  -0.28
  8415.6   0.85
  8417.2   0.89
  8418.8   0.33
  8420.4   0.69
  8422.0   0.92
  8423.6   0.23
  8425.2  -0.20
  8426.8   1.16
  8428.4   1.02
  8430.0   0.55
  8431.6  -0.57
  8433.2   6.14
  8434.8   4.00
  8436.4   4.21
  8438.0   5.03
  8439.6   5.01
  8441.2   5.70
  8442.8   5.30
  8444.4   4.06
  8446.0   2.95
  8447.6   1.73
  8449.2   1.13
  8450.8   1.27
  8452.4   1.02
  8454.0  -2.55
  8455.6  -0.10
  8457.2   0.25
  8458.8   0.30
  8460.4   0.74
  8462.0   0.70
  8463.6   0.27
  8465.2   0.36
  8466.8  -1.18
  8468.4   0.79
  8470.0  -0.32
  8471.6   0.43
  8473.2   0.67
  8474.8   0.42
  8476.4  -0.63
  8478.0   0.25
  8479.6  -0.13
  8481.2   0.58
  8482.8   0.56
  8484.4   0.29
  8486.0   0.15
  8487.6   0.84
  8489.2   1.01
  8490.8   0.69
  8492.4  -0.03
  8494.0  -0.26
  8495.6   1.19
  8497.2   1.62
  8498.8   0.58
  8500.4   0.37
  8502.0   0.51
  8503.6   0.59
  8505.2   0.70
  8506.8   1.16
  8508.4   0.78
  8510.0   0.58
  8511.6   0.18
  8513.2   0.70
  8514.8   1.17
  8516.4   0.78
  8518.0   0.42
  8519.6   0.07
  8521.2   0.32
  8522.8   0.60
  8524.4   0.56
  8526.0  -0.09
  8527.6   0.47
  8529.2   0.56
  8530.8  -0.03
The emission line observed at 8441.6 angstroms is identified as [O II] 3727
